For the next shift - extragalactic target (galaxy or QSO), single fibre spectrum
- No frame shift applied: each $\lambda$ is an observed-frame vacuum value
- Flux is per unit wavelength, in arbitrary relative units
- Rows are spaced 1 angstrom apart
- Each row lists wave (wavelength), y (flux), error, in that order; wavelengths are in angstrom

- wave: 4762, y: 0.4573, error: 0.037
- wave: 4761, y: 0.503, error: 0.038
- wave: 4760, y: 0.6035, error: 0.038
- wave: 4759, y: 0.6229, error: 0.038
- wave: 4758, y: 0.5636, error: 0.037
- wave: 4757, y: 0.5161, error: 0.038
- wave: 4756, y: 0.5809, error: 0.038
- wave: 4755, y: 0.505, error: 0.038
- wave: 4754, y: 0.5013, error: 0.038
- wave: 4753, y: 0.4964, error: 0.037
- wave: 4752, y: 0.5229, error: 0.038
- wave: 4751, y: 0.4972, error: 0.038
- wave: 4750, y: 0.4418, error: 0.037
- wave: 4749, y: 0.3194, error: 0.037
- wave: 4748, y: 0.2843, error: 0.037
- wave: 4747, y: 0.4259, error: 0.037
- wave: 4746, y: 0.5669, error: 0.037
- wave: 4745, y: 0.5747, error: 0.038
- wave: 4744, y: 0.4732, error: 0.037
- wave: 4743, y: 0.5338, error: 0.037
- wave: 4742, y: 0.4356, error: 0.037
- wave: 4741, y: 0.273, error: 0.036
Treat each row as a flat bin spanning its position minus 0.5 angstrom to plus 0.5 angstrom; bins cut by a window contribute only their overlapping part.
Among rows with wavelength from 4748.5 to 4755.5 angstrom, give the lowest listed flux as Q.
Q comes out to 0.3194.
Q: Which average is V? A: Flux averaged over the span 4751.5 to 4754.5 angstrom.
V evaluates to 0.507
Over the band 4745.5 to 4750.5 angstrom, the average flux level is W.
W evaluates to 0.408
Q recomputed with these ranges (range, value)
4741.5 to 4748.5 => 0.2843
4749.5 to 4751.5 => 0.4418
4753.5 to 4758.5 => 0.5013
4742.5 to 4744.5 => 0.4732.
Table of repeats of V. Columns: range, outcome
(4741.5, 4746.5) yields 0.517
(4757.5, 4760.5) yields 0.597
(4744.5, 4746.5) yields 0.571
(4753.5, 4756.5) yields 0.529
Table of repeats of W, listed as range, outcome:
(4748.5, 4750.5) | 0.381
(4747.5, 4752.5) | 0.413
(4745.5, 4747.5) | 0.496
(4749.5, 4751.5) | 0.47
